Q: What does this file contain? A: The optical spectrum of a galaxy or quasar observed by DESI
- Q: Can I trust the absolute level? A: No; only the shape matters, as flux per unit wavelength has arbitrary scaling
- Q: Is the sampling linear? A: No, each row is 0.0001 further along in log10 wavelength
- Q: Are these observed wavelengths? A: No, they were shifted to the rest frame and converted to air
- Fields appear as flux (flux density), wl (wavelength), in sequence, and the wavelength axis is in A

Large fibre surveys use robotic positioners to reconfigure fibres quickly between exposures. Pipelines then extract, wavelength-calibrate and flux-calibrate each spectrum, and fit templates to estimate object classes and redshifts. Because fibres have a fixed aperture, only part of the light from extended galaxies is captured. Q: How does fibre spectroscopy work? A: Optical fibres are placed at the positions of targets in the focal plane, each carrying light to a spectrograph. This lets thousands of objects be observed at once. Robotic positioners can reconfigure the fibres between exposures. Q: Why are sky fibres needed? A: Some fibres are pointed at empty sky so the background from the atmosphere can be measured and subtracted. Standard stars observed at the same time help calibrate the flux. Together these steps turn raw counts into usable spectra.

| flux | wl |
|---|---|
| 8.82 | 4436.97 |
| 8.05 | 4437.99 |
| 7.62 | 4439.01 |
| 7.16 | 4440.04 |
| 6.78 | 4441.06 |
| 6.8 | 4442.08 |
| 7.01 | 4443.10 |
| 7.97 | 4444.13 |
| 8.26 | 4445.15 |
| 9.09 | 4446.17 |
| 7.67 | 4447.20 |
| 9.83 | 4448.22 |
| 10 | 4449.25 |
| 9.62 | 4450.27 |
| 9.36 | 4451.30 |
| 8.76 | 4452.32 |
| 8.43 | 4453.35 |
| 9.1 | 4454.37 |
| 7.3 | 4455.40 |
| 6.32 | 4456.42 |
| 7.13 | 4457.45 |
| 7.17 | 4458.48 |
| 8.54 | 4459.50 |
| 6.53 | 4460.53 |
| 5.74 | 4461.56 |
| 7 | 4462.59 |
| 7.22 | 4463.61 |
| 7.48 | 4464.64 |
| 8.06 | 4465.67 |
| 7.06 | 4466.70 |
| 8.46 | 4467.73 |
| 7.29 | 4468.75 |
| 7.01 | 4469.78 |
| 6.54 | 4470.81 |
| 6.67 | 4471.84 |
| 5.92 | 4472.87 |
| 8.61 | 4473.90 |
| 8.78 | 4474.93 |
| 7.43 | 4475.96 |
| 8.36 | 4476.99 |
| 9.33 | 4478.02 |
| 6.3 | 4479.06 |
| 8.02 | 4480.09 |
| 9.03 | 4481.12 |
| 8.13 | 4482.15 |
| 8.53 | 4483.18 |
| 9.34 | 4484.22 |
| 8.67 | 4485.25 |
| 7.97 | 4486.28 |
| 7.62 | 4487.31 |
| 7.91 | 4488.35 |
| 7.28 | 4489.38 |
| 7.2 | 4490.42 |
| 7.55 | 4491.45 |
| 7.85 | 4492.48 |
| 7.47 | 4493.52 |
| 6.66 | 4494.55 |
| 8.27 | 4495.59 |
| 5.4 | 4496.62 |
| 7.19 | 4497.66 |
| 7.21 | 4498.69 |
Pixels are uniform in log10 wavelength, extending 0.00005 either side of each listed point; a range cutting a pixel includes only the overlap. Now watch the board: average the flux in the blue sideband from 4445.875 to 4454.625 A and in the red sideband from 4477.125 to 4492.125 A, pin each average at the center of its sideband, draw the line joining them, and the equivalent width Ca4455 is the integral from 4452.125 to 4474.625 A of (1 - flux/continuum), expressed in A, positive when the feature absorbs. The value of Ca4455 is 3.4 A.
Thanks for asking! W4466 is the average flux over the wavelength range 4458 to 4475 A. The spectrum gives 7.26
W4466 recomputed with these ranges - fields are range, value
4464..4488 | 7.85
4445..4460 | 8.44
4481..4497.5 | 7.76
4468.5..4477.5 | 7.4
